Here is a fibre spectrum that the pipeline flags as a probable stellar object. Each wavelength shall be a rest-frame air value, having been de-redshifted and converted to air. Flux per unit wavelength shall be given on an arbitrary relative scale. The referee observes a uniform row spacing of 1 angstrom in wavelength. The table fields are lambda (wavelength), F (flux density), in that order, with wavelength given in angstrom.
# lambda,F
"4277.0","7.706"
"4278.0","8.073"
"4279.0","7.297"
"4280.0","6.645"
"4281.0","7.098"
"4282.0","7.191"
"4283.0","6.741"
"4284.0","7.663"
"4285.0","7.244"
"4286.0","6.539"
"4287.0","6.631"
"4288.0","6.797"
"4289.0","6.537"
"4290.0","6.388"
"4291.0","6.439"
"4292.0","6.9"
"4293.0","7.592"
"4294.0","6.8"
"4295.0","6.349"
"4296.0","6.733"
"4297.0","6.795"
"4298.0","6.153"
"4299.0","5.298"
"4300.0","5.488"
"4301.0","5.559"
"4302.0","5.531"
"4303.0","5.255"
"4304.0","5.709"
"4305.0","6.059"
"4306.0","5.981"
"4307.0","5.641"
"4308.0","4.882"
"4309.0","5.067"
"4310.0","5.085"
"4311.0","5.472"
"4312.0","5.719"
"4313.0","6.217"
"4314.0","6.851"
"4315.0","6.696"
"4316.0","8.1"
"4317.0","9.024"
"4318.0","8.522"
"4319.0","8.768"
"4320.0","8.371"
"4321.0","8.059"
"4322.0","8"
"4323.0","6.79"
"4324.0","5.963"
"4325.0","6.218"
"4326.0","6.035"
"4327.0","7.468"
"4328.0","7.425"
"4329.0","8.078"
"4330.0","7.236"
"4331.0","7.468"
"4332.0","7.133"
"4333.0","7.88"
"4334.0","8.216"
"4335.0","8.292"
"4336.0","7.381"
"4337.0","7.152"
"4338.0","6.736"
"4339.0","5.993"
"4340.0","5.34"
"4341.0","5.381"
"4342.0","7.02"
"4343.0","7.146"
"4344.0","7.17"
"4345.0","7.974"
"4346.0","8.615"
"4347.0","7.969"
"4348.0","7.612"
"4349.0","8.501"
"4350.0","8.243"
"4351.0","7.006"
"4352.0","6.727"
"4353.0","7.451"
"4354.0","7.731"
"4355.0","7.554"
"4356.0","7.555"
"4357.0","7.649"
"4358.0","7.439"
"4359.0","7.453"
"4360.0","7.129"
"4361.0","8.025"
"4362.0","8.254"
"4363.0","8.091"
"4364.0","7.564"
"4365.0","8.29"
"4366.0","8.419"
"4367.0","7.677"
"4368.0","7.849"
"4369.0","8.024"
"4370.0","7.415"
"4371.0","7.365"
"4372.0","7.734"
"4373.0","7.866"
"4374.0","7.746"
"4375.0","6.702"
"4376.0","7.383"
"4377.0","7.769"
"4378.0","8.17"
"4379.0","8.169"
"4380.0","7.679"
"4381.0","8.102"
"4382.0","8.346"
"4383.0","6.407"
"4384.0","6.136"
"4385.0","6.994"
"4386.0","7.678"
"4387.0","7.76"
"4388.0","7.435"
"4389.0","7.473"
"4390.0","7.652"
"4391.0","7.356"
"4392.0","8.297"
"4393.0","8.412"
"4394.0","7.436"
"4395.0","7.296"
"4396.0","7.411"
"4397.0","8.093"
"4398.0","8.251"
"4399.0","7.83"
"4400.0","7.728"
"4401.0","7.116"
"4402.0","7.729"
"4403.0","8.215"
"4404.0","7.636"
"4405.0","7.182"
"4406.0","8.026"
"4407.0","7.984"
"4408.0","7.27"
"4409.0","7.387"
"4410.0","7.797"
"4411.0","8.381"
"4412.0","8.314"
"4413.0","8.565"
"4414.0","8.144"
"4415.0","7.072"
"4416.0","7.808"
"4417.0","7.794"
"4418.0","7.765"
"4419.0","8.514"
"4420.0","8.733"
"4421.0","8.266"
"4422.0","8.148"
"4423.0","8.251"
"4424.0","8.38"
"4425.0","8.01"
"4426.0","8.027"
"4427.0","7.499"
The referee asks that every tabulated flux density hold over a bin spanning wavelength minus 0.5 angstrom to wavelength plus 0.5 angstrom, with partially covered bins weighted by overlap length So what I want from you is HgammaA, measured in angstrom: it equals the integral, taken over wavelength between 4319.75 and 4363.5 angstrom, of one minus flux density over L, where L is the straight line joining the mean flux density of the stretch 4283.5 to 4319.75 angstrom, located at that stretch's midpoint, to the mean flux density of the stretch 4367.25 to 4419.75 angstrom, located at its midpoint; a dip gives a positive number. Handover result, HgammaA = -2.30 angstrom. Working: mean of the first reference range 6.47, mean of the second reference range 7.71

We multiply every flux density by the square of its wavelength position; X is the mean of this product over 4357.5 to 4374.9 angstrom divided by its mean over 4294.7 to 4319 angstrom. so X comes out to 1.28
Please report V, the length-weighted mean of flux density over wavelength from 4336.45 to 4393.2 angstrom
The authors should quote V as 7.52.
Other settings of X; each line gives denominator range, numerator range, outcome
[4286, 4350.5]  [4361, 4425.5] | 1.18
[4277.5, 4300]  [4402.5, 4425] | 1.25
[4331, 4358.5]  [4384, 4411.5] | 1.07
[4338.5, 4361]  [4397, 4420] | 1.10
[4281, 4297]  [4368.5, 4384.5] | 1.15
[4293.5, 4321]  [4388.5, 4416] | 1.27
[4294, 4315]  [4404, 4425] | 1.44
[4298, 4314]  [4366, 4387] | 1.40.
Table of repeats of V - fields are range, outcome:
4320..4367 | 7.42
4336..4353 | 7.18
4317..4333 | 7.5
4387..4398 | 7.72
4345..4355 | 7.76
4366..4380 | 7.71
